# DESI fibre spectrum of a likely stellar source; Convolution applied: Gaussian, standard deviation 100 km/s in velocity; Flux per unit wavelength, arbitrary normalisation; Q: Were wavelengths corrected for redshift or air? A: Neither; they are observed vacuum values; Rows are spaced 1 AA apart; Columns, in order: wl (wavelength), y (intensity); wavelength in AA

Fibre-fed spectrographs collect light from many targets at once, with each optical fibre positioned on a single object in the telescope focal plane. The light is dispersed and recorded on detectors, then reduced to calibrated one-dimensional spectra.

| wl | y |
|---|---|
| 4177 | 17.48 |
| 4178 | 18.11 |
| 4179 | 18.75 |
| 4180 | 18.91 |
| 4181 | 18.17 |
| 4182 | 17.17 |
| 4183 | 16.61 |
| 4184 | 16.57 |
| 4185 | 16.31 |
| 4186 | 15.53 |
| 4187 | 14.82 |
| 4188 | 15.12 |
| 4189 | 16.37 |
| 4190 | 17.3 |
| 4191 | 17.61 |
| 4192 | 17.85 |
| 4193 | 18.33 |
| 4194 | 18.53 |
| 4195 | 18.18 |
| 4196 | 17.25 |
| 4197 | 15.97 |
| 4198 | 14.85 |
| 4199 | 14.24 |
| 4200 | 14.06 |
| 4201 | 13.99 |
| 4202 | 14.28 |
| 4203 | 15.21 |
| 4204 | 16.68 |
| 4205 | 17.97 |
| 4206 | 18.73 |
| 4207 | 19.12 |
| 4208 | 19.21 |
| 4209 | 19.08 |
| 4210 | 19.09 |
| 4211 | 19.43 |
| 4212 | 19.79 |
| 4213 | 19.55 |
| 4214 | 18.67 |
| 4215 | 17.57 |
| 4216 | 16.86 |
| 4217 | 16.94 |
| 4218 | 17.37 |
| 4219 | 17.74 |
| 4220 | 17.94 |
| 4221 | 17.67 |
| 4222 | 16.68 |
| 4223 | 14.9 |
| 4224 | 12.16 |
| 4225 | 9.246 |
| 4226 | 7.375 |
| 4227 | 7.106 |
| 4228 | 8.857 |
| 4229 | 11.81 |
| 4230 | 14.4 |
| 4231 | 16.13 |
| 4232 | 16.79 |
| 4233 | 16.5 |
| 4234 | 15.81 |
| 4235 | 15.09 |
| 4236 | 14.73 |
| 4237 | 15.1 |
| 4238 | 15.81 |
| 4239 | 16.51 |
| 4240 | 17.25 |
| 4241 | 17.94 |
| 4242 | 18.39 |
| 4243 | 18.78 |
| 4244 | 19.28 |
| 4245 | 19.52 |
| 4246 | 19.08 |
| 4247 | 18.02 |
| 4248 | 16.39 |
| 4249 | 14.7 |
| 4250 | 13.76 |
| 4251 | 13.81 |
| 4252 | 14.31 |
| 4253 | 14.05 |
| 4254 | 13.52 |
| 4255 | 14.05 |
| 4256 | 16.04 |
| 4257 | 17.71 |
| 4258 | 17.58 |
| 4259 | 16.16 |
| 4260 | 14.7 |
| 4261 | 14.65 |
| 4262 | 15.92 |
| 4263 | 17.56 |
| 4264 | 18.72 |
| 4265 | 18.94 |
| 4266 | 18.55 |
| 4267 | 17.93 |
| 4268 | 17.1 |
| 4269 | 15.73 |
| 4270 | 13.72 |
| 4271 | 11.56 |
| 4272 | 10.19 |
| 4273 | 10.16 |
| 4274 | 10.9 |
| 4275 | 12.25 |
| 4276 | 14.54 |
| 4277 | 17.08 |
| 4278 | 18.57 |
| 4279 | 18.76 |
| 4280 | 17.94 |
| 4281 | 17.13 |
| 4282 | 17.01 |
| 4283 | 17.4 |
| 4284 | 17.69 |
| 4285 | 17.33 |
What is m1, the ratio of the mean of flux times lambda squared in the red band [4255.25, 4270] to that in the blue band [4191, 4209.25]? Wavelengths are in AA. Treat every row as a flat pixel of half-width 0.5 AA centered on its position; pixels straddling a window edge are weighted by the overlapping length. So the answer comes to 1.0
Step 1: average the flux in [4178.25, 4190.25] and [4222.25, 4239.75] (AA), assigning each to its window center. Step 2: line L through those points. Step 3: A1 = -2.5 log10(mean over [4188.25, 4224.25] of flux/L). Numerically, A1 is -0.13 mag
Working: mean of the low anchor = 16.8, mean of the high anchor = 13.5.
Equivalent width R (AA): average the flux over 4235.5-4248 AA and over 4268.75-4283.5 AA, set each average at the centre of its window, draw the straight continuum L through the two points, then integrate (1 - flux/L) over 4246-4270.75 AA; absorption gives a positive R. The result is 0.3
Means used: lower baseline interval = 17.5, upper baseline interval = 14.8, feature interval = 16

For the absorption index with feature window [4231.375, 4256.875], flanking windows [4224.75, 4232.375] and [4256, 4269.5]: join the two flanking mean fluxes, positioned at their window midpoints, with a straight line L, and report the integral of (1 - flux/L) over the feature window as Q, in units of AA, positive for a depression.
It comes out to -4.4 AA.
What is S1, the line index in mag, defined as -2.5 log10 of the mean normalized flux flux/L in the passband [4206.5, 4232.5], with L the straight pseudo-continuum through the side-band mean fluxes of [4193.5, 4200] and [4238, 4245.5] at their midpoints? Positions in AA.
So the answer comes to 0.09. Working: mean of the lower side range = 16.3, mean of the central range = 15.8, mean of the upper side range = 18.1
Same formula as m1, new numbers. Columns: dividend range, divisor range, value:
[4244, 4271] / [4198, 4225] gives 0.98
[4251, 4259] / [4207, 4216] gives 0.82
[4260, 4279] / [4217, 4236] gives 1.10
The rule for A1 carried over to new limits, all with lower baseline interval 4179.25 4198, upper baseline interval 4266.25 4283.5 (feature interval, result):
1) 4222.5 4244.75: 0.10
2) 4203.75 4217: -0.12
